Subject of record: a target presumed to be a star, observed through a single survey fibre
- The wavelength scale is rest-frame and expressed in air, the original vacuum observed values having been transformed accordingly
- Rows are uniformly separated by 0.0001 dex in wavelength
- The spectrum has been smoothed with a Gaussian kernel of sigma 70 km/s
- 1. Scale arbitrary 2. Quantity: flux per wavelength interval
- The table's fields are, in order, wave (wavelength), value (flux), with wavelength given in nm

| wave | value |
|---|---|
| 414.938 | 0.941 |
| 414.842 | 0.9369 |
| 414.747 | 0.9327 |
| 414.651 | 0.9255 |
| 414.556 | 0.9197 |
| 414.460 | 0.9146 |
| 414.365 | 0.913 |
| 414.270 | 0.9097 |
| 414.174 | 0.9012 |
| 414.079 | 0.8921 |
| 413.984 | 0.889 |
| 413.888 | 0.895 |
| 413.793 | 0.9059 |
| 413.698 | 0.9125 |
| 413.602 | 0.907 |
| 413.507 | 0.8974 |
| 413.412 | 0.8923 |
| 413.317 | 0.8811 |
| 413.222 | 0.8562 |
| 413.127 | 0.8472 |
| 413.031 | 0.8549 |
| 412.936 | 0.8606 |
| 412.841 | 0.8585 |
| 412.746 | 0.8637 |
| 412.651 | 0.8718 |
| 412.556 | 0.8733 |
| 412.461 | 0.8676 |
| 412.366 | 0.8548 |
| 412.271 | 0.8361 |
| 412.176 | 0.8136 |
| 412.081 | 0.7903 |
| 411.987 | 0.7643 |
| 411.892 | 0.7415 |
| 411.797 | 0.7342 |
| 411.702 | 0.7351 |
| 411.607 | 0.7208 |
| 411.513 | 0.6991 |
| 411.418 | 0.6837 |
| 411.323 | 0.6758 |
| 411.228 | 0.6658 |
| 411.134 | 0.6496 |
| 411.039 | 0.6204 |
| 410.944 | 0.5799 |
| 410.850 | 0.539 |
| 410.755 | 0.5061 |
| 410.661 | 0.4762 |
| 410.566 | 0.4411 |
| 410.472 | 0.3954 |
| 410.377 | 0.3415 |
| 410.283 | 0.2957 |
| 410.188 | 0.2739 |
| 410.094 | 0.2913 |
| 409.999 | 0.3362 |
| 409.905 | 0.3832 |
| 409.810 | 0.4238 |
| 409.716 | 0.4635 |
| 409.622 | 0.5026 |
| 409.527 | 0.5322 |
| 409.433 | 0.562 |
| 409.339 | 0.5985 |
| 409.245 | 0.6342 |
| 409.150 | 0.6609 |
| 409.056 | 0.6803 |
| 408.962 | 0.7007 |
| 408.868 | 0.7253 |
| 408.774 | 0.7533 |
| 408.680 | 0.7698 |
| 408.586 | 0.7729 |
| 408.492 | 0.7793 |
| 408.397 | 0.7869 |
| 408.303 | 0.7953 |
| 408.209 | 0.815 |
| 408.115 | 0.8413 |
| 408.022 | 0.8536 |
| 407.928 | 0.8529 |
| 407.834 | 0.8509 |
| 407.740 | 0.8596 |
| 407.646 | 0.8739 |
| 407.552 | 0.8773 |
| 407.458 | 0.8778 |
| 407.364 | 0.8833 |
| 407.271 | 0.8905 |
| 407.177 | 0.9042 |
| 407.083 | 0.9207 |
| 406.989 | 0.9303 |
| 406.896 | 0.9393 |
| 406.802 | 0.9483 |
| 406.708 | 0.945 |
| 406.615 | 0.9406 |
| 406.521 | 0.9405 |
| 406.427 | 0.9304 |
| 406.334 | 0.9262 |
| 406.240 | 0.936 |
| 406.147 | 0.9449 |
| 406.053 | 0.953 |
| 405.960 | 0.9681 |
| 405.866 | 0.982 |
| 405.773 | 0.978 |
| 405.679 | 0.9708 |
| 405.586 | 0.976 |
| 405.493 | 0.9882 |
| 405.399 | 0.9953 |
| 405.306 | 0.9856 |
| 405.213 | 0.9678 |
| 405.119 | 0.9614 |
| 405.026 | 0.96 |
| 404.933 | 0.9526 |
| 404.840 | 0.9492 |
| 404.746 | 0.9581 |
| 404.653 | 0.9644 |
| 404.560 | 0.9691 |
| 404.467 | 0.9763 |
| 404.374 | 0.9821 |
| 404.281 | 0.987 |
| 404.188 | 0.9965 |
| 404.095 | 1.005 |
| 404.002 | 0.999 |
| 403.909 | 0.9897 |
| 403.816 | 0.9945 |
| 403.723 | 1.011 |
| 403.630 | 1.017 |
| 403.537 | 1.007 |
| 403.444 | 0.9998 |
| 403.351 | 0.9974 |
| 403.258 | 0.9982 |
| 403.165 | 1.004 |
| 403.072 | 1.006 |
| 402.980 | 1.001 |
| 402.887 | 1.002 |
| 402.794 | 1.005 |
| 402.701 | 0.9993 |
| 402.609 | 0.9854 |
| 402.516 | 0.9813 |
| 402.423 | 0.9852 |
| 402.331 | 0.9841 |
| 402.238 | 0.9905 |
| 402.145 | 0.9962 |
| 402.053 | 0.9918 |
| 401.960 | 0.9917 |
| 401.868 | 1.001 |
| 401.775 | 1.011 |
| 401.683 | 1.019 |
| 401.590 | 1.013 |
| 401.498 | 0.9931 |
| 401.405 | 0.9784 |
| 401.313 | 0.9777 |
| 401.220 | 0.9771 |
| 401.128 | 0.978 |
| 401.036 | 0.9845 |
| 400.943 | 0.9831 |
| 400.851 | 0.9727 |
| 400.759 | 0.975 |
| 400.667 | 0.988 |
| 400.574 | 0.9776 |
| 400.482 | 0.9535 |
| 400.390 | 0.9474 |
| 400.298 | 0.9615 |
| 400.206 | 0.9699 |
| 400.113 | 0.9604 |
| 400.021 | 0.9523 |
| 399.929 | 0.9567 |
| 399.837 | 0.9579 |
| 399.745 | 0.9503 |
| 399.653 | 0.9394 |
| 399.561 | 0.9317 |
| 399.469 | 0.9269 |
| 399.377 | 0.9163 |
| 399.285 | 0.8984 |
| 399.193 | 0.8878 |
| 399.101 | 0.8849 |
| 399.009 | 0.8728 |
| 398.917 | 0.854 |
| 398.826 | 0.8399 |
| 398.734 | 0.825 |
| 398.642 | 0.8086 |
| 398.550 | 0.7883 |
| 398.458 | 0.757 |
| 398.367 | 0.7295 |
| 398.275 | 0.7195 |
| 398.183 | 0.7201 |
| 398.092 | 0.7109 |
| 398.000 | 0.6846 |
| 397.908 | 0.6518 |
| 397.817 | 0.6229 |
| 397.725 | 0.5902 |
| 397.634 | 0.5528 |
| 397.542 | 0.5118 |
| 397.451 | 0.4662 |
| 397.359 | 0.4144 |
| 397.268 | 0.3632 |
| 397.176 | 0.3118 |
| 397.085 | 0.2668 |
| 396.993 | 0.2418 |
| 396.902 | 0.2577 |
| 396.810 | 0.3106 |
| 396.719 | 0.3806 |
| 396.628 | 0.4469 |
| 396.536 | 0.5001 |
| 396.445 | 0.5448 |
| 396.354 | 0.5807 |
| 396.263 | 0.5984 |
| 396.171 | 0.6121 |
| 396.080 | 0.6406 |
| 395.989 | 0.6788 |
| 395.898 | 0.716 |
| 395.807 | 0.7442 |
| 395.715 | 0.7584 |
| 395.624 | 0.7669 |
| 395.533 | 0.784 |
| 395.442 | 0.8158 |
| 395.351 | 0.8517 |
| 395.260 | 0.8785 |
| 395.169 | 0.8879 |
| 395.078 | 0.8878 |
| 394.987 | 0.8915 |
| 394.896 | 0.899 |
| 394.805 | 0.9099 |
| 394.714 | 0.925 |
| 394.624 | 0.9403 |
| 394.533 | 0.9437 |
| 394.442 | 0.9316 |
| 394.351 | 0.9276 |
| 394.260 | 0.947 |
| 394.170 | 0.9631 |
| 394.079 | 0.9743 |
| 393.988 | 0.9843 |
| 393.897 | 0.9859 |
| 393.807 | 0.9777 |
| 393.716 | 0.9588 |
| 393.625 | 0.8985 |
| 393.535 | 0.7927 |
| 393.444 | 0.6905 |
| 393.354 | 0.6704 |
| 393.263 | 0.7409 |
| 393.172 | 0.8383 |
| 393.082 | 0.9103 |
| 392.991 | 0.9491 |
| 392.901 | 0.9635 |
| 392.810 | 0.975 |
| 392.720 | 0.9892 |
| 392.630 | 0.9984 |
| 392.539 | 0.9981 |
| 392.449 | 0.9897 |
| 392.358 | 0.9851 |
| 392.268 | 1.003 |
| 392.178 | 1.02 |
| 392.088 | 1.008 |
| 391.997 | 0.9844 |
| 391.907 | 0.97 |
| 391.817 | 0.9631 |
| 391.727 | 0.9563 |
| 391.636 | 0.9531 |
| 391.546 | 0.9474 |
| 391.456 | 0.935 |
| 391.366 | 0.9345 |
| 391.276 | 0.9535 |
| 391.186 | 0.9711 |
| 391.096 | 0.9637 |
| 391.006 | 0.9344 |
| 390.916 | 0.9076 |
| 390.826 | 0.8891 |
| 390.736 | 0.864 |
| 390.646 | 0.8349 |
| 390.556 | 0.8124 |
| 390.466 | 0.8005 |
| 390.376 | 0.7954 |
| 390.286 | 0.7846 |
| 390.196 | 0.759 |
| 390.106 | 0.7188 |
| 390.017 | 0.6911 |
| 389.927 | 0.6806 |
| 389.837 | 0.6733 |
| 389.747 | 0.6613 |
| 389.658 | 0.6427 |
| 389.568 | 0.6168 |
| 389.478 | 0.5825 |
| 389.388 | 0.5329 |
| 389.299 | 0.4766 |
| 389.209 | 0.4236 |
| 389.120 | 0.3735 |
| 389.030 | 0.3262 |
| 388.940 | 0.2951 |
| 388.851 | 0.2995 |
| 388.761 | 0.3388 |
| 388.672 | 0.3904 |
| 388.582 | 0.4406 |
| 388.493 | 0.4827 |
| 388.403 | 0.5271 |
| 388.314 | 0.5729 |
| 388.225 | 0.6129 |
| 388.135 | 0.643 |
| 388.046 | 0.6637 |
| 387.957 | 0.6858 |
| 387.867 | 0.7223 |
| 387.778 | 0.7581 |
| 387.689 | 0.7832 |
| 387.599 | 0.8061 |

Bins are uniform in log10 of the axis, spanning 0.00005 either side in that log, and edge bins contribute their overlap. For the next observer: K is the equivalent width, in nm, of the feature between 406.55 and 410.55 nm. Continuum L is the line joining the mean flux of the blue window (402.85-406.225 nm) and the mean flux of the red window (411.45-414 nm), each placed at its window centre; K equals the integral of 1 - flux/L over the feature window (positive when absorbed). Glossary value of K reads 0.95 nm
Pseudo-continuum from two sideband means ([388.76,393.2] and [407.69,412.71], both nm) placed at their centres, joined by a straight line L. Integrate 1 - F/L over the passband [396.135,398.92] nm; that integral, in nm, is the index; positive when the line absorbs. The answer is 0.687 nm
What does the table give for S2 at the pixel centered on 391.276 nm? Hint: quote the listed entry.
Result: 0.9535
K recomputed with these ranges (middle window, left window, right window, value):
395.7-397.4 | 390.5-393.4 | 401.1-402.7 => 0.83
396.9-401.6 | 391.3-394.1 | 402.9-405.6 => 0.81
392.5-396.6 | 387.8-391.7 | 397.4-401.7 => -0.39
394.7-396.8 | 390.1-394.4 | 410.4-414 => 0.41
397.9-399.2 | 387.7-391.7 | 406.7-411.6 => -0.20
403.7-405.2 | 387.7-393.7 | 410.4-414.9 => -0.38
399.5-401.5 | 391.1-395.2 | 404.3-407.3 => -0.04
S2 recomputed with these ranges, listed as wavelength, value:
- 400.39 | 0.9474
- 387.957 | 0.6858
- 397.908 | 0.6518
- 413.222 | 0.8562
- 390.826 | 0.8891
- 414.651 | 0.9255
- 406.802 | 0.9483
